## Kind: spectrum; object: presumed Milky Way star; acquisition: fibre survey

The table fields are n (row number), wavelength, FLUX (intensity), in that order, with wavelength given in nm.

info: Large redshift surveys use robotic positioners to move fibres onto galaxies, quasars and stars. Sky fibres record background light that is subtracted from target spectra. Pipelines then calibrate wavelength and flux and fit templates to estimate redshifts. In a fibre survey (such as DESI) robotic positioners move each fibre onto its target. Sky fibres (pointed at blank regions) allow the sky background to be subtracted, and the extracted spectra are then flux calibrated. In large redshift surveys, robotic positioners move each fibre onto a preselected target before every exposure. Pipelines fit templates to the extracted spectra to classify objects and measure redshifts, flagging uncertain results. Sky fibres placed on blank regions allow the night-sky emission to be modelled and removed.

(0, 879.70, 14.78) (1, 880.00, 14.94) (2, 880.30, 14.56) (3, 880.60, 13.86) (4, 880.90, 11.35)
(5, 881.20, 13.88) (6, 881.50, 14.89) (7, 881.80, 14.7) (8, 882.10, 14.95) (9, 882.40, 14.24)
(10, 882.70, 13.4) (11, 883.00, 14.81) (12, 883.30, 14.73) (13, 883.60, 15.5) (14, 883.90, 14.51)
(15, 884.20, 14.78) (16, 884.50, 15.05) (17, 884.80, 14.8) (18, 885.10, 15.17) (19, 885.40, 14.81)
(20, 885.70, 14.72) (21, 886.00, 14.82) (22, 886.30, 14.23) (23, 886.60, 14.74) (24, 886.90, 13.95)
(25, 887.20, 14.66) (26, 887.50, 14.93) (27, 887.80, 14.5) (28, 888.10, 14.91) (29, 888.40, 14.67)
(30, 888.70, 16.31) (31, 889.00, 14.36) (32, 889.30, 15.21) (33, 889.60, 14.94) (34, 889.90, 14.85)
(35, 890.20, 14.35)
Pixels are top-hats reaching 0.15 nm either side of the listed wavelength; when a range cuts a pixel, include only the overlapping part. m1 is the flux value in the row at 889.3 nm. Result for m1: 15.21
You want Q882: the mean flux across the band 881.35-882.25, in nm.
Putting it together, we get 14.8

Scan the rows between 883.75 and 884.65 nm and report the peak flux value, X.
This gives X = 15.05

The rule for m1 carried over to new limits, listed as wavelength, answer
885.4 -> 14.81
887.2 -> 14.66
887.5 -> 14.93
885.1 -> 15.17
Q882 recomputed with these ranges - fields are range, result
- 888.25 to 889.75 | 15.1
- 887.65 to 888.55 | 14.7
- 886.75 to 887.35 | 14.3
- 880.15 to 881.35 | 13.4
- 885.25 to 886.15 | 14.8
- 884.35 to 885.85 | 14.9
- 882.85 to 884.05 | 14.9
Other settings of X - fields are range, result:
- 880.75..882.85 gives 14.95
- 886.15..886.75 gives 14.74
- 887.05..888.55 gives 14.93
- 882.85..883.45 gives 14.81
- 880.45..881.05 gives 13.86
